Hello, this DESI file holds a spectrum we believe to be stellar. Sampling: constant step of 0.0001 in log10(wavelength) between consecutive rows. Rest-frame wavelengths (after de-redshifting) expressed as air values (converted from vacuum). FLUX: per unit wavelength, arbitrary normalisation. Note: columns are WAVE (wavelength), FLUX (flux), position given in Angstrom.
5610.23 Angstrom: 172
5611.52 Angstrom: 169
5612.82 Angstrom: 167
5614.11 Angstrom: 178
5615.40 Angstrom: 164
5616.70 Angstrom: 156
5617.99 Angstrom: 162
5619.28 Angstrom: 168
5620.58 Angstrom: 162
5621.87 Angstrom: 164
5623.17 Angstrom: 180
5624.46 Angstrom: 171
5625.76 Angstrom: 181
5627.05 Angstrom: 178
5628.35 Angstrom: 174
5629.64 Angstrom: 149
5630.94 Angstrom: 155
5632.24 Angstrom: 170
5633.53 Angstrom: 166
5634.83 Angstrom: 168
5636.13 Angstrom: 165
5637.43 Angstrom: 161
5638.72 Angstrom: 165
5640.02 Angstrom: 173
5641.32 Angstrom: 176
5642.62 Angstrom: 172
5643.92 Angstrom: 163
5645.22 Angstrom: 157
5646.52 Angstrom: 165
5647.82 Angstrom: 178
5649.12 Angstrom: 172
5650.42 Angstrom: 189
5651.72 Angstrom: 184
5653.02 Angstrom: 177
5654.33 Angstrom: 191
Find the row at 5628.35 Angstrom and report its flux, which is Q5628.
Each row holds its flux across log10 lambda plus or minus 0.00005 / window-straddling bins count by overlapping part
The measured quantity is 174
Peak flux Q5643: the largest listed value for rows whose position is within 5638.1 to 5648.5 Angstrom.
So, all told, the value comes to 178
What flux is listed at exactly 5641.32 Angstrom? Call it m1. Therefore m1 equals 176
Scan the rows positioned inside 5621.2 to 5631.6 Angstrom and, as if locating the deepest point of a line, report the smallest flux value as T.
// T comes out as 149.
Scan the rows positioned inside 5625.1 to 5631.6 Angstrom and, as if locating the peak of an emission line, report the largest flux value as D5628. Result 181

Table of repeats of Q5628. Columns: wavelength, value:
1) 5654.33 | 191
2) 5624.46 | 171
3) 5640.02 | 173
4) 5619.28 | 168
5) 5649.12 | 172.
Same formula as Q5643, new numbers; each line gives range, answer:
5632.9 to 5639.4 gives 168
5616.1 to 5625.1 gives 180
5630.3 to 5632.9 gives 170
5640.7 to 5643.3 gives 176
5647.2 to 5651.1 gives 189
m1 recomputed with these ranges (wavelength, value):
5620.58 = 162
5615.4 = 164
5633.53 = 166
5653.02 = 177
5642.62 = 172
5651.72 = 184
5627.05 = 178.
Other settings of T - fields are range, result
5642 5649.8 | 157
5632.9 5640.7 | 161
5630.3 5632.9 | 155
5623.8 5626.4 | 171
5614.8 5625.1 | 156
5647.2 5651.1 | 172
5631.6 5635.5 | 166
